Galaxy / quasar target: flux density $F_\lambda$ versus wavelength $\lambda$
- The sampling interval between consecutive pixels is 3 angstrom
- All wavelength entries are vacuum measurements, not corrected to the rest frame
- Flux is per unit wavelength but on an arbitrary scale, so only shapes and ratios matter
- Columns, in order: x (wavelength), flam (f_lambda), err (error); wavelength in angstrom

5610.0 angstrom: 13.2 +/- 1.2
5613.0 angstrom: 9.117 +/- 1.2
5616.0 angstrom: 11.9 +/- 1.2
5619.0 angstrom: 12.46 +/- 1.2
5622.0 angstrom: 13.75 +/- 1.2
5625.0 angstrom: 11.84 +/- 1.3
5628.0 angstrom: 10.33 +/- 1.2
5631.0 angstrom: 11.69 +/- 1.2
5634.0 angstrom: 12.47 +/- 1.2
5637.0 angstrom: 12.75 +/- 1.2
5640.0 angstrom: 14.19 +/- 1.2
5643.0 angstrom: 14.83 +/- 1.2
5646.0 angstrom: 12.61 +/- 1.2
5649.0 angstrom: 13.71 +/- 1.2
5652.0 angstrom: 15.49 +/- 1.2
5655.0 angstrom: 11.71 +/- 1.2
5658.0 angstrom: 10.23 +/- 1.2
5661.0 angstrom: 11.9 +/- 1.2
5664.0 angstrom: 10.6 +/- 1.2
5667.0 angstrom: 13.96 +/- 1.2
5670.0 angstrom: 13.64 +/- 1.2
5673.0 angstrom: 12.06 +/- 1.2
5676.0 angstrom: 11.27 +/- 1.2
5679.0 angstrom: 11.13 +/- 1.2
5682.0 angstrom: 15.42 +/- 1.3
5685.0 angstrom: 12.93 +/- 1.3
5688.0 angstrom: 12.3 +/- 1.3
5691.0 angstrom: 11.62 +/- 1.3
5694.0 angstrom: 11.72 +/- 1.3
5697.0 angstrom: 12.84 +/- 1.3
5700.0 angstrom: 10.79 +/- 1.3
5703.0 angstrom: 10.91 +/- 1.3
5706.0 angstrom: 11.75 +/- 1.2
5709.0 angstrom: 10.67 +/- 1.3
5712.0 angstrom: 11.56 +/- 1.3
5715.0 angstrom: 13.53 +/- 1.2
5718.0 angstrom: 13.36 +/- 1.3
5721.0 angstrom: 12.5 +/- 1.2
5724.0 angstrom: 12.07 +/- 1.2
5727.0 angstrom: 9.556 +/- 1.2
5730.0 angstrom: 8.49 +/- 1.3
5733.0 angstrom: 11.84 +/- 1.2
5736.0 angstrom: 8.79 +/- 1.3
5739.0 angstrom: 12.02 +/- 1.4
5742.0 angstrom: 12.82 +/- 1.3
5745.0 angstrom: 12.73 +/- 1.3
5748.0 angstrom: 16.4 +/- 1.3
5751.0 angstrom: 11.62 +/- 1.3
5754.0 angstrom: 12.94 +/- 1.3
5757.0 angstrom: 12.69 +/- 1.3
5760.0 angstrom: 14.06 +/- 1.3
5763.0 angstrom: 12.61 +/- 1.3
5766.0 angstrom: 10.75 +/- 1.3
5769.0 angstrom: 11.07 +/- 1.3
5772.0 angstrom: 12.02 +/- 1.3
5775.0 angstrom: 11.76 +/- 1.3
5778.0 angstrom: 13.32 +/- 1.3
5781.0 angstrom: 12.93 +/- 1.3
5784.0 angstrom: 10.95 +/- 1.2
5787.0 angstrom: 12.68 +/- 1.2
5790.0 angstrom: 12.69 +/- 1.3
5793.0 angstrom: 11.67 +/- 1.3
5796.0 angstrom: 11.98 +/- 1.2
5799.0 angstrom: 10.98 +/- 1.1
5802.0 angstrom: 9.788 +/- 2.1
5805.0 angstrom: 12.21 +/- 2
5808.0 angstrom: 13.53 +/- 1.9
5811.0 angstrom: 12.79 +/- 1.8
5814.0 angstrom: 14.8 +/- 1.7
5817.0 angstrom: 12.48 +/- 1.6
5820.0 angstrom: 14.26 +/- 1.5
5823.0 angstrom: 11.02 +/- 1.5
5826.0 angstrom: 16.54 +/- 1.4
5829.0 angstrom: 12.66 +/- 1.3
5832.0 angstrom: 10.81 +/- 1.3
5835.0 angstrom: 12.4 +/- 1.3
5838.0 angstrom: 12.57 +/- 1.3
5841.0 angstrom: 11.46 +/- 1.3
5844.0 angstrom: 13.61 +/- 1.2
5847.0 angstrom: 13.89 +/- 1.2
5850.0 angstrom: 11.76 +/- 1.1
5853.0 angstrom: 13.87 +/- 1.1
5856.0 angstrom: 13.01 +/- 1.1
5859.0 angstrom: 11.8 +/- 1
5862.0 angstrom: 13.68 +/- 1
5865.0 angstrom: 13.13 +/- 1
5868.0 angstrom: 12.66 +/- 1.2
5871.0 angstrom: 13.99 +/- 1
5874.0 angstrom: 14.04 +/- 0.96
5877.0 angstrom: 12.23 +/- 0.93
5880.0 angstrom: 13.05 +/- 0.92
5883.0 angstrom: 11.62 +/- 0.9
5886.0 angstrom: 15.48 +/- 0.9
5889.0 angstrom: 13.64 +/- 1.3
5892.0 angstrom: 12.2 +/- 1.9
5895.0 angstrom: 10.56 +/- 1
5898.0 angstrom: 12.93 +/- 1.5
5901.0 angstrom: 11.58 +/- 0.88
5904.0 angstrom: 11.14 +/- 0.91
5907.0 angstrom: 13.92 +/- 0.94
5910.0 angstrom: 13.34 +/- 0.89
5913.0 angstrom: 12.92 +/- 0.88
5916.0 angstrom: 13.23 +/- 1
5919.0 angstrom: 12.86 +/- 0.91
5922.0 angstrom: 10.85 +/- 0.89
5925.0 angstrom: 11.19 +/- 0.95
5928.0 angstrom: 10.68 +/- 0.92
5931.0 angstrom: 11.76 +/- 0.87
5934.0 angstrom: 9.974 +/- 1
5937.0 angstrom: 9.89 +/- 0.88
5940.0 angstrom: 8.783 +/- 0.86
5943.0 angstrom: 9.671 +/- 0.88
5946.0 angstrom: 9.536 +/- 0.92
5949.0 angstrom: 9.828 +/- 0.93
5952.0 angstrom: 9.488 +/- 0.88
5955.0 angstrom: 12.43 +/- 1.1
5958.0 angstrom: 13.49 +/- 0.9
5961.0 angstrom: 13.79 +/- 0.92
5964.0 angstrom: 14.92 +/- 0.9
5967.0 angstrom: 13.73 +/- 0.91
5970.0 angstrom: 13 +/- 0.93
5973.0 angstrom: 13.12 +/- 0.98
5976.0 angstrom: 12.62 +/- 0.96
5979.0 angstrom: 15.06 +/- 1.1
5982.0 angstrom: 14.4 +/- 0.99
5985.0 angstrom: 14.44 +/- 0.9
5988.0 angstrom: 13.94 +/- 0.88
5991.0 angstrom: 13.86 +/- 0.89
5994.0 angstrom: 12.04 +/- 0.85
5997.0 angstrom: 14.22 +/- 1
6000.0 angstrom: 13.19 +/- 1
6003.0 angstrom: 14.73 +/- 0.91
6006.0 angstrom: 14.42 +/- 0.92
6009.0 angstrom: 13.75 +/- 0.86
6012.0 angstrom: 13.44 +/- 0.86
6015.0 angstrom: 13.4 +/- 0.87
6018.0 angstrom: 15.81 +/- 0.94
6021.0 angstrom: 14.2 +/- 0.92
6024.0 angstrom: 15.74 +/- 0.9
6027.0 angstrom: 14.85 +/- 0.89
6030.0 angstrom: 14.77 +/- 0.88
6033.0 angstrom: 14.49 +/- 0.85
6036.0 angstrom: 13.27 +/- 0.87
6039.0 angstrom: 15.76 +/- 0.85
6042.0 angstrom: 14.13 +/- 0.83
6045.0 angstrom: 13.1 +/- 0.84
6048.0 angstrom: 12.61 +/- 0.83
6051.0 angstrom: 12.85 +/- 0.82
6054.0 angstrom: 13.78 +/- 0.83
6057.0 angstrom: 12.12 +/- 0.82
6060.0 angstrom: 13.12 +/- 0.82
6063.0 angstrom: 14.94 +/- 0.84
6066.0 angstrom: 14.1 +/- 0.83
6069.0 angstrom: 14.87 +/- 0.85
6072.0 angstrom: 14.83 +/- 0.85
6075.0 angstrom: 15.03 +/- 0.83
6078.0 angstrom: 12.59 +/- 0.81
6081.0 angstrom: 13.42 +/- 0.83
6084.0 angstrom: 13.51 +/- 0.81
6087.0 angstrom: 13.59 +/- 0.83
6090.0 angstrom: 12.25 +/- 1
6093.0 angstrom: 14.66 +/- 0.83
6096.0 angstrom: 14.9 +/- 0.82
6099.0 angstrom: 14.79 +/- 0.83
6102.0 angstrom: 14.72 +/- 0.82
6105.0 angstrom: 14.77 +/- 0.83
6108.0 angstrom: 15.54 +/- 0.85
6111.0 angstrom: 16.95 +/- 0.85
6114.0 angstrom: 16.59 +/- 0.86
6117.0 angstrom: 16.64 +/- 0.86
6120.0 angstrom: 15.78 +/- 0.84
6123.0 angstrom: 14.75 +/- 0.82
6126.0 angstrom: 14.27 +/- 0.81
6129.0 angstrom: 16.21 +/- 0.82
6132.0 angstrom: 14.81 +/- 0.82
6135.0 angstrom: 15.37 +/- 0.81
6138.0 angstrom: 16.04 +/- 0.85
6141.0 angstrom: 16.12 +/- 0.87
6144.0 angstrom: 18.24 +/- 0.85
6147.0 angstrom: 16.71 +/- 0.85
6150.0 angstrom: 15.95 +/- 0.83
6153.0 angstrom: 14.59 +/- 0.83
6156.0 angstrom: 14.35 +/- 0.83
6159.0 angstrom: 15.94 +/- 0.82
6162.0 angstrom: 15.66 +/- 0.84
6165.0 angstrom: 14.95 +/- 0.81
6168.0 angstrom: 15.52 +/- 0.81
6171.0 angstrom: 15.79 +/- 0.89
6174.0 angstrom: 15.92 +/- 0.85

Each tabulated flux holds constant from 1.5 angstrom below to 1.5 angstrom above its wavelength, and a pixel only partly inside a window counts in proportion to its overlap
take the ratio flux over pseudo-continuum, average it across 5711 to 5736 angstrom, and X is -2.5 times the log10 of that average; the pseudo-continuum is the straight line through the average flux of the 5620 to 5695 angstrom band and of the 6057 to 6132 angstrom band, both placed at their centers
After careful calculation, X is 0.13 mag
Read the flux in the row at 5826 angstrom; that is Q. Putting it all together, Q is 16.54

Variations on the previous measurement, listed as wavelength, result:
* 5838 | 12.57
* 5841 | 11.46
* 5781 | 12.93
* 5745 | 12.73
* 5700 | 10.79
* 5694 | 11.72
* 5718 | 13.36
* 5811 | 12.79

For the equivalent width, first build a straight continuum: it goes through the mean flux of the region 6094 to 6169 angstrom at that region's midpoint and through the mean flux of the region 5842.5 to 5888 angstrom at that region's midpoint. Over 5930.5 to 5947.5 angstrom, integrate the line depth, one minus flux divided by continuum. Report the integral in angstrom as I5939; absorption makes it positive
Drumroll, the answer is 4.9 angstrom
